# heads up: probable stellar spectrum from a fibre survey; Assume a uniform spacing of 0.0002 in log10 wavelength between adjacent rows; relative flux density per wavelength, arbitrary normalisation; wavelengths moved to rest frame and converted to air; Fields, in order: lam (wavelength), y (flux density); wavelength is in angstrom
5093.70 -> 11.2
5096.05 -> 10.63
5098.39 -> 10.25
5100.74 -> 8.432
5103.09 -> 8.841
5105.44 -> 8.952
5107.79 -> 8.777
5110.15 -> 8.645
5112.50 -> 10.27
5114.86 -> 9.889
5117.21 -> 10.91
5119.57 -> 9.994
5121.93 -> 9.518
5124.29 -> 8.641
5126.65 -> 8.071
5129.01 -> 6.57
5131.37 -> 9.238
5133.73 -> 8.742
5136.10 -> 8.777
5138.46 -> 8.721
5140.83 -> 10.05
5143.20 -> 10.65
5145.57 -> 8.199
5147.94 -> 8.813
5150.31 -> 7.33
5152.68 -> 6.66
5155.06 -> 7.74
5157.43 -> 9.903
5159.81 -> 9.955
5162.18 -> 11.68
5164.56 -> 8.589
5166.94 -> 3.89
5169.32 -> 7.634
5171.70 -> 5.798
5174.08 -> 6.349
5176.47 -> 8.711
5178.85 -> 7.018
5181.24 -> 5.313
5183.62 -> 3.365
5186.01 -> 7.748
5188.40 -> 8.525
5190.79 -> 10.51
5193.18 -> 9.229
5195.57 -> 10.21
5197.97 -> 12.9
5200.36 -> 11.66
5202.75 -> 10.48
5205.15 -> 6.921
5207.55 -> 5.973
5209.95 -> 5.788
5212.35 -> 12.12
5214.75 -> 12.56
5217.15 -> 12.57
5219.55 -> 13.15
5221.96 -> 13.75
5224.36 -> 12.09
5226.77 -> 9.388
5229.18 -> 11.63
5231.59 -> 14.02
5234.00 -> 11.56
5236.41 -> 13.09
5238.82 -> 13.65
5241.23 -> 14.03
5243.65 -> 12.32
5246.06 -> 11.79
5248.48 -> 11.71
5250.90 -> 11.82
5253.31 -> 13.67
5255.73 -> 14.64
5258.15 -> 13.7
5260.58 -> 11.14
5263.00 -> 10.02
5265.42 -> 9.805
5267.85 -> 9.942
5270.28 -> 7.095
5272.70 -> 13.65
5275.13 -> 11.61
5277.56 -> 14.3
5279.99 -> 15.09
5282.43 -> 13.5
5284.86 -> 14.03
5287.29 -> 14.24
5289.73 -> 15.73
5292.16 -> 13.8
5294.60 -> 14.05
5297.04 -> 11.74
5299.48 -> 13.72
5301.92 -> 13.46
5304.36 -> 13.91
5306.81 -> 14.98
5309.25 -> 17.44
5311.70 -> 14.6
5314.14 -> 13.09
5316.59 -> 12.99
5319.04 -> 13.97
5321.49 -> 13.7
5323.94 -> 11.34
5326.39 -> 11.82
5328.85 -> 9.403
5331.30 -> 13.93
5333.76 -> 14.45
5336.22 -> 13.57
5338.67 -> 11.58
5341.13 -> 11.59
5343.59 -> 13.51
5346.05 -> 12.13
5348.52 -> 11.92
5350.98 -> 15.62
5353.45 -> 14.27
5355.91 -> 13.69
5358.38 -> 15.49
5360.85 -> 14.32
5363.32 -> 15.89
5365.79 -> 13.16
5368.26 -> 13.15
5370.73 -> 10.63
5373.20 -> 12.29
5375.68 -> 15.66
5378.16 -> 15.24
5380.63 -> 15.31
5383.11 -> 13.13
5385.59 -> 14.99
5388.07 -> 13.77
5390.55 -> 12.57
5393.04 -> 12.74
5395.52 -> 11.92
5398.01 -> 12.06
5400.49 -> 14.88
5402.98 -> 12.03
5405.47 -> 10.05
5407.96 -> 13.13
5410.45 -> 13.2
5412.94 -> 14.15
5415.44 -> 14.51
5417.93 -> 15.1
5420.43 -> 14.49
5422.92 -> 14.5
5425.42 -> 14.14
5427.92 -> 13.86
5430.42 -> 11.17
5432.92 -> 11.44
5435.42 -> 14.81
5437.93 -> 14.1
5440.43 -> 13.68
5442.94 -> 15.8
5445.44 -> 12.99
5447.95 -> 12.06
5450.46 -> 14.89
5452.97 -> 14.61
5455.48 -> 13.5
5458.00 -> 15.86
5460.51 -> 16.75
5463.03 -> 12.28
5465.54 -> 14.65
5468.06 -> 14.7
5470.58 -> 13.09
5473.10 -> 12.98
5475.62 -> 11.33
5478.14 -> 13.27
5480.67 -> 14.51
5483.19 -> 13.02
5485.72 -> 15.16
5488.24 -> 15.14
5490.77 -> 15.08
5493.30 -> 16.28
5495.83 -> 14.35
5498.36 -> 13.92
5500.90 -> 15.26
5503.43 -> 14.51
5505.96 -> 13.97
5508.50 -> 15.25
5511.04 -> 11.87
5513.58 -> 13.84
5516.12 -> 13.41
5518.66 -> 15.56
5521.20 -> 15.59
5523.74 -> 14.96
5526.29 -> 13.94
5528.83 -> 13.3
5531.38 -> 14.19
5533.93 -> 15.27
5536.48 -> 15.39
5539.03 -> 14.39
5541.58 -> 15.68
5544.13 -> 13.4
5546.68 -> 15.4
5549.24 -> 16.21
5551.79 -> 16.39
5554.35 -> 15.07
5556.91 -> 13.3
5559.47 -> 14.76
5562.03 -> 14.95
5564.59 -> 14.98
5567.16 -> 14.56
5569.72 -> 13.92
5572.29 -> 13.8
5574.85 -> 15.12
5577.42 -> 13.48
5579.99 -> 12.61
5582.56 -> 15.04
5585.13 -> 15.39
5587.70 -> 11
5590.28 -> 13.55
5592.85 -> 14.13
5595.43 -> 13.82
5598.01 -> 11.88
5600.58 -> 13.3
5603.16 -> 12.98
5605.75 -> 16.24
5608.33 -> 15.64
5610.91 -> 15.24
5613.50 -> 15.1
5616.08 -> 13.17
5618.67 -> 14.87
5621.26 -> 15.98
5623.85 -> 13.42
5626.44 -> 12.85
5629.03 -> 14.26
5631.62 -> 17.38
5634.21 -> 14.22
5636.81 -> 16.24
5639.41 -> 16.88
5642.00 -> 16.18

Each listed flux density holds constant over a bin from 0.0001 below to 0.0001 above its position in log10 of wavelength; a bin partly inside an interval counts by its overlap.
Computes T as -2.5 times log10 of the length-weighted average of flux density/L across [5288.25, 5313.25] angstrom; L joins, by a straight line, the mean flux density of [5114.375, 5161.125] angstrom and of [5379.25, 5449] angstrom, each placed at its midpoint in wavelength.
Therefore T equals -0.23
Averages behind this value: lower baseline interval 8.91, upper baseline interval 13.5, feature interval 14.3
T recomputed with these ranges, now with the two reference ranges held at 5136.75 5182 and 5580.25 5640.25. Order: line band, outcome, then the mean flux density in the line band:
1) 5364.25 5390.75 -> -0.22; 13.7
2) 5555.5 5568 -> -0.06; 14.5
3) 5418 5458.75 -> -0.16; 13.9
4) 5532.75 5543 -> -0.13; 15.2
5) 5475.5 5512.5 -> -0.12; 14.3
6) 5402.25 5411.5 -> -0.05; 12.1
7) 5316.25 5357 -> -0.22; 12.9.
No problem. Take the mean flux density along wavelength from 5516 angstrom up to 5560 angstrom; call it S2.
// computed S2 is 14.8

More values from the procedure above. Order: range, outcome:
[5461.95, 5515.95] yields 14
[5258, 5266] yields 10.9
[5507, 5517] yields 13.6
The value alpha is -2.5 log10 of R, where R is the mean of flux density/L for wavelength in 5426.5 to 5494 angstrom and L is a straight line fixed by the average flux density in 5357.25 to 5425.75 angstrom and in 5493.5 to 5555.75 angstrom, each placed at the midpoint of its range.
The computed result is 0.02 mag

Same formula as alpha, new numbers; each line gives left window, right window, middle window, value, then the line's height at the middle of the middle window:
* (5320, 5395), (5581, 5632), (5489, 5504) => -0.08 mag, 13.8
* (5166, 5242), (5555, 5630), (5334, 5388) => -0.19 mag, 11.5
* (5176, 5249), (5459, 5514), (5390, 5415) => 0.02 mag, 13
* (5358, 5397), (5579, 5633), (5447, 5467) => -0.04 mag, 13.9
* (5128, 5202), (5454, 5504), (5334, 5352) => -0.10 mag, 11.7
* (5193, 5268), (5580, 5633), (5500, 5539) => -0.06 mag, 13.6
